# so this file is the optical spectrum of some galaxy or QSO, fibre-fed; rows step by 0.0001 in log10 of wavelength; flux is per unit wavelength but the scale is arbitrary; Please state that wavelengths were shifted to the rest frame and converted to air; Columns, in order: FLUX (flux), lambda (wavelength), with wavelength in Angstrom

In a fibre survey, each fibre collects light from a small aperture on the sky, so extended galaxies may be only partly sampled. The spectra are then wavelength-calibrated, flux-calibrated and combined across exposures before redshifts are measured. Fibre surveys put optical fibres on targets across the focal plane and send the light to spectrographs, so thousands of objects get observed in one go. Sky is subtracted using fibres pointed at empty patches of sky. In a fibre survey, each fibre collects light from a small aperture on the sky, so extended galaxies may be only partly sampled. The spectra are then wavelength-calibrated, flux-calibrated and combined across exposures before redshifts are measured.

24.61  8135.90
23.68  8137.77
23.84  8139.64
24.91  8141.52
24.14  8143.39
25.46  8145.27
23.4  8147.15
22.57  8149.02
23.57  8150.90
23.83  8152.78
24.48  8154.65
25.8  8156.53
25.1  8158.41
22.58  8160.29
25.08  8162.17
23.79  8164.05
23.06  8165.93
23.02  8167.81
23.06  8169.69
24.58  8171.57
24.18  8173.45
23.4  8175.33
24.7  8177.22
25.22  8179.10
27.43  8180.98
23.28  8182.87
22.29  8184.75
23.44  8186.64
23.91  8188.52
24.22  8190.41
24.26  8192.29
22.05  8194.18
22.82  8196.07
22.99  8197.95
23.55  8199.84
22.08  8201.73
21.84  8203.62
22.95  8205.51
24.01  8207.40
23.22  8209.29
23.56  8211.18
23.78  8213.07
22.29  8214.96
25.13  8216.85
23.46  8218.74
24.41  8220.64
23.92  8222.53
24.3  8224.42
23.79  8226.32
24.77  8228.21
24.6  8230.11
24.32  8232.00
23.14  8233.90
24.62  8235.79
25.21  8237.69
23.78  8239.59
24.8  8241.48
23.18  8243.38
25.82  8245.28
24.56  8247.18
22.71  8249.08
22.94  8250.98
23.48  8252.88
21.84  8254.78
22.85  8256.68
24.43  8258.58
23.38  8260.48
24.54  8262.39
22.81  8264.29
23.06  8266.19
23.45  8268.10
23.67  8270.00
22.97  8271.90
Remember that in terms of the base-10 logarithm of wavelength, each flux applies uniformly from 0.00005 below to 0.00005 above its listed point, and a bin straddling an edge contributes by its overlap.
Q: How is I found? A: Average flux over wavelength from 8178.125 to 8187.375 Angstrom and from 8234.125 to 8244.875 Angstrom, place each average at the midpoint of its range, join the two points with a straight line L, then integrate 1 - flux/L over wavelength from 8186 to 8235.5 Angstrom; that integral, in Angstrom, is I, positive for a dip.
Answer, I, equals 1.5 Angstrom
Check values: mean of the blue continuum 24.4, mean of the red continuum 24.3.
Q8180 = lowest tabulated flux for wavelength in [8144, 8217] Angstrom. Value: 21.84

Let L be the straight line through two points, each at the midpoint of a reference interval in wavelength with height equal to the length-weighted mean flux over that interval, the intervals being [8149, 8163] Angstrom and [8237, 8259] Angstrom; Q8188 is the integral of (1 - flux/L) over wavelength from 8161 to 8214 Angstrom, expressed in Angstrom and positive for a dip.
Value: 0.95 Angstrom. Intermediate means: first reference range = 24.2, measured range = 23.6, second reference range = 23.8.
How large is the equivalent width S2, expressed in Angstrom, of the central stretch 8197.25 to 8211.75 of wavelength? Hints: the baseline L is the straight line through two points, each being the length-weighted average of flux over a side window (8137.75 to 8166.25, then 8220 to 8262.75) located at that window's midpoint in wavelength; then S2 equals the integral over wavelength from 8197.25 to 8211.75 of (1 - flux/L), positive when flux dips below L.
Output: 0.6 Angstrom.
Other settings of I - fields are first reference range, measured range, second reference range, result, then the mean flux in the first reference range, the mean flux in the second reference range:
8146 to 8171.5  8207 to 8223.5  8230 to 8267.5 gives 0.0 Angstrom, 23.8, 23.8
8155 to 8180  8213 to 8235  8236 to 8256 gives -0.1 Angstrom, 24.1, 23.8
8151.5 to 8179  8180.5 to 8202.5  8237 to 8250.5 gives 0.6 Angstrom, 24.1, 24.2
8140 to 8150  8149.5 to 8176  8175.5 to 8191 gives 0.2 Angstrom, 24.1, 24.3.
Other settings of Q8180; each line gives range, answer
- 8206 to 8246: 22.29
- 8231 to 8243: 23.14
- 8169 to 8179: 23.06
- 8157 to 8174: 22.58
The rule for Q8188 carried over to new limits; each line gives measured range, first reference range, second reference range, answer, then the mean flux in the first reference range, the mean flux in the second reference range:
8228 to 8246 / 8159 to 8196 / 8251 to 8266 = -0.7 Angstrom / 23.9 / 23.3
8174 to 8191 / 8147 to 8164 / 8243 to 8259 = -0.2 Angstrom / 24.1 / 23.5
